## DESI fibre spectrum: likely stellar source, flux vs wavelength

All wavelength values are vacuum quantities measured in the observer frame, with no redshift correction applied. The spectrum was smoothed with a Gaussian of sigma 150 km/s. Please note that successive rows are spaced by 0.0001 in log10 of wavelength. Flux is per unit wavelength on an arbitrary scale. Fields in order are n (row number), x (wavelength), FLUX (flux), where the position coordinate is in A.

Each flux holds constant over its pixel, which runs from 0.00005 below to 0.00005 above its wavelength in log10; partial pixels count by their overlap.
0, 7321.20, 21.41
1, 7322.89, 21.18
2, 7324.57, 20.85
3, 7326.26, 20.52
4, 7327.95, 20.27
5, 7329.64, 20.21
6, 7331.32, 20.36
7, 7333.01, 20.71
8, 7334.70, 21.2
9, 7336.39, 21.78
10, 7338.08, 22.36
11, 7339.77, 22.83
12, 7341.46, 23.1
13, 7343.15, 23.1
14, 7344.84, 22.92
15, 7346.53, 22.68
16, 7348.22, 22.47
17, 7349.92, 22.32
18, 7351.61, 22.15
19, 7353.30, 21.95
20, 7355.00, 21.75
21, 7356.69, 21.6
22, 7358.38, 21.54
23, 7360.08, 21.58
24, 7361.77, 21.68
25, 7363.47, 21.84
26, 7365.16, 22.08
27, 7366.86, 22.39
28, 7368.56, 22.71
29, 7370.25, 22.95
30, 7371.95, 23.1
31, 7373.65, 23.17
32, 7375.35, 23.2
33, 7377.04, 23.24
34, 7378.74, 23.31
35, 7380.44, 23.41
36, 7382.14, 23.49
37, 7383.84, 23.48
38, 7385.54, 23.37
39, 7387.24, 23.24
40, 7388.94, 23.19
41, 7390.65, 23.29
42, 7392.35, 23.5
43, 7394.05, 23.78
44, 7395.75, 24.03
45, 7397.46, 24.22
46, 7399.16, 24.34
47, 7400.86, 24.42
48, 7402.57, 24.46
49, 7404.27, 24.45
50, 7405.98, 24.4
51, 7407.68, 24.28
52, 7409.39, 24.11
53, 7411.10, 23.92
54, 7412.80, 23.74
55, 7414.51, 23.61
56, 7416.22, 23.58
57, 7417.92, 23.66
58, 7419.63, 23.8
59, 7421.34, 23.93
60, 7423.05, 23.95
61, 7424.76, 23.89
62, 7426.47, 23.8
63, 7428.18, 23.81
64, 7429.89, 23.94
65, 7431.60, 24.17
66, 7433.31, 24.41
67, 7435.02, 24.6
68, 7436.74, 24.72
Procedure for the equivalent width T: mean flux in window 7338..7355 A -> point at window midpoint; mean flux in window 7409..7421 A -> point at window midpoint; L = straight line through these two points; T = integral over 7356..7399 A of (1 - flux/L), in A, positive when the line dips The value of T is 0.3 A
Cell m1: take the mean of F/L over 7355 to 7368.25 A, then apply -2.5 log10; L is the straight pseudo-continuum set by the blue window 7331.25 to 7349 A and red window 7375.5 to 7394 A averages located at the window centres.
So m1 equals 0.04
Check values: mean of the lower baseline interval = 22.2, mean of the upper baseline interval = 23.4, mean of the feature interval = 21.8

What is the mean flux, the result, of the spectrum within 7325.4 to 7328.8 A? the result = 20.3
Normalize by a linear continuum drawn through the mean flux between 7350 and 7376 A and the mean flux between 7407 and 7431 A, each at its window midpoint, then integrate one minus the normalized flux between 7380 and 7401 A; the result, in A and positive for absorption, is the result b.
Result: -0.56 A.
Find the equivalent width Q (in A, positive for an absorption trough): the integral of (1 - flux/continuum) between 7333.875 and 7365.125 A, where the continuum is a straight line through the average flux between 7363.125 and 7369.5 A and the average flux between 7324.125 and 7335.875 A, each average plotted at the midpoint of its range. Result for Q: -0.9 A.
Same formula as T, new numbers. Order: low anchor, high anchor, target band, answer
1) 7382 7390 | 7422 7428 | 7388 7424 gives -0.51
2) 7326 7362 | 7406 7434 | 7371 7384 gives -0.31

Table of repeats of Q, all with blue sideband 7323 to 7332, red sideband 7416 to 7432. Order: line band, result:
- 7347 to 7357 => -0.3 A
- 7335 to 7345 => -0.8 A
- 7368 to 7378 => -0.4 A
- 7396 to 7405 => -0.5 A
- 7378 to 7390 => -0.5 A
